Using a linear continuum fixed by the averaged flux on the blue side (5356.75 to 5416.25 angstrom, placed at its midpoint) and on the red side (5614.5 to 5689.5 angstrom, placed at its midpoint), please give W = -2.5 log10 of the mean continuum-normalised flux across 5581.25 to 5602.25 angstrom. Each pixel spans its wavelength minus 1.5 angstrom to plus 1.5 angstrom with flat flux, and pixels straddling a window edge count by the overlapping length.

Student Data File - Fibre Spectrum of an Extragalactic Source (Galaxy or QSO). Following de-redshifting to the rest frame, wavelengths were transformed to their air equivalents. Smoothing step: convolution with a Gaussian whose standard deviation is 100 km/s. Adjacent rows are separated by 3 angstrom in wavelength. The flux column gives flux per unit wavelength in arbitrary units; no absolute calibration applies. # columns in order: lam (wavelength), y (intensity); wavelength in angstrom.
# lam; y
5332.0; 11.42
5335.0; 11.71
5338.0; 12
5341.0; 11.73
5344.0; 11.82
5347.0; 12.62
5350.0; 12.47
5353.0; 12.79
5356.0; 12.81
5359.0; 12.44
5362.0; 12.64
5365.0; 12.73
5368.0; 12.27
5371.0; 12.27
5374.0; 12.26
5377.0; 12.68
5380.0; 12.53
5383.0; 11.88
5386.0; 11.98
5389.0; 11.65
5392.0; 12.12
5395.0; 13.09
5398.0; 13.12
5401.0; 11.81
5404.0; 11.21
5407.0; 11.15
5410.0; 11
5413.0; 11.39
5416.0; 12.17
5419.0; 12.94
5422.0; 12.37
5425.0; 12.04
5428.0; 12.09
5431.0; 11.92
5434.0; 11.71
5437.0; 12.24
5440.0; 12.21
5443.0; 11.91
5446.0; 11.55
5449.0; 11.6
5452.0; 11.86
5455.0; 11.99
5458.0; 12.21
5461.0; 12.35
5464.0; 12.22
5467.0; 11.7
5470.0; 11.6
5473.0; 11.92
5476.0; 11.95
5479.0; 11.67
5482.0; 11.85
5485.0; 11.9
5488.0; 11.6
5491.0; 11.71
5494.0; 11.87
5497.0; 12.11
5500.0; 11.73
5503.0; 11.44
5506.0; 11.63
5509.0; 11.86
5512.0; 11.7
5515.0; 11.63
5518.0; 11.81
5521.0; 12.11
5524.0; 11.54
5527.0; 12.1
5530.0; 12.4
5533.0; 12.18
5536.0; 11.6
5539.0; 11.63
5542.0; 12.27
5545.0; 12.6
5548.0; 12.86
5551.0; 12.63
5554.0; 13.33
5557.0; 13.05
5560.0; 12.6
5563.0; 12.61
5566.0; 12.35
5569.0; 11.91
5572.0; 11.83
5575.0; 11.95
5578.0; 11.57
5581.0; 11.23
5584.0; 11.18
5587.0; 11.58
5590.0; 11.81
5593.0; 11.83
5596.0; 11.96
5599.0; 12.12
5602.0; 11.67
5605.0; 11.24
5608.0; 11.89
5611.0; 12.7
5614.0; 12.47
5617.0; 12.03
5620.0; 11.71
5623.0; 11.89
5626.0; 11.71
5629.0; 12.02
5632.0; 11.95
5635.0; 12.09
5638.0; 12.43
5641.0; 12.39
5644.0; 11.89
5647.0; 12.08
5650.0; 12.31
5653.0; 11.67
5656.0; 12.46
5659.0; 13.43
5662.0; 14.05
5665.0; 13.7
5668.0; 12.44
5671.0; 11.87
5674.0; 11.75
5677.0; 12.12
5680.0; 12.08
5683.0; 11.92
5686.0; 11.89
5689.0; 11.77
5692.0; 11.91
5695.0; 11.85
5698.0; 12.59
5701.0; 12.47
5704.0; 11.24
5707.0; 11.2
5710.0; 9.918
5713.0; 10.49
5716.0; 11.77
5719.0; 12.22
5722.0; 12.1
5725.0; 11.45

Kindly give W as 0.046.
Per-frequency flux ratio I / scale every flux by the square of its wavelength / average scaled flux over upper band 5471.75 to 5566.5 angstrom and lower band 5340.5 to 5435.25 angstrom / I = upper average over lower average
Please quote 1.04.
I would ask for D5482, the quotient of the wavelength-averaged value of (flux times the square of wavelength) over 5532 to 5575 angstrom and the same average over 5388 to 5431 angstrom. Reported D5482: 1.09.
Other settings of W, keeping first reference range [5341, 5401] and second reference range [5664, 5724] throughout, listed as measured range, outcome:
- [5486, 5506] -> 0.04 mag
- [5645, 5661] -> -0.05 mag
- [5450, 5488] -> 0.03 mag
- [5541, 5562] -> -0.06 mag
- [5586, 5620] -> 0.01 mag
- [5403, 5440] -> 0.04 mag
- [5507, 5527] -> 0.03 mag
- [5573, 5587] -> 0.05 mag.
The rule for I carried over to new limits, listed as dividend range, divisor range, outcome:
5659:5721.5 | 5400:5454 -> 1.11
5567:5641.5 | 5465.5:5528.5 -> 1.05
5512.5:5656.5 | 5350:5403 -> 1.05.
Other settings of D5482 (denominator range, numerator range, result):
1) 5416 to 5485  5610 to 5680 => 1.10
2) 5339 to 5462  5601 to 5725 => 1.09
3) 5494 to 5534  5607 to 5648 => 1.06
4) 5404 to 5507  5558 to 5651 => 1.07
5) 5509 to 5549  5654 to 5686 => 1.10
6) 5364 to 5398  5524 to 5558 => 1.06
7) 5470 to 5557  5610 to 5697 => 1.07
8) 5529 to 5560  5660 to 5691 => 1.04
